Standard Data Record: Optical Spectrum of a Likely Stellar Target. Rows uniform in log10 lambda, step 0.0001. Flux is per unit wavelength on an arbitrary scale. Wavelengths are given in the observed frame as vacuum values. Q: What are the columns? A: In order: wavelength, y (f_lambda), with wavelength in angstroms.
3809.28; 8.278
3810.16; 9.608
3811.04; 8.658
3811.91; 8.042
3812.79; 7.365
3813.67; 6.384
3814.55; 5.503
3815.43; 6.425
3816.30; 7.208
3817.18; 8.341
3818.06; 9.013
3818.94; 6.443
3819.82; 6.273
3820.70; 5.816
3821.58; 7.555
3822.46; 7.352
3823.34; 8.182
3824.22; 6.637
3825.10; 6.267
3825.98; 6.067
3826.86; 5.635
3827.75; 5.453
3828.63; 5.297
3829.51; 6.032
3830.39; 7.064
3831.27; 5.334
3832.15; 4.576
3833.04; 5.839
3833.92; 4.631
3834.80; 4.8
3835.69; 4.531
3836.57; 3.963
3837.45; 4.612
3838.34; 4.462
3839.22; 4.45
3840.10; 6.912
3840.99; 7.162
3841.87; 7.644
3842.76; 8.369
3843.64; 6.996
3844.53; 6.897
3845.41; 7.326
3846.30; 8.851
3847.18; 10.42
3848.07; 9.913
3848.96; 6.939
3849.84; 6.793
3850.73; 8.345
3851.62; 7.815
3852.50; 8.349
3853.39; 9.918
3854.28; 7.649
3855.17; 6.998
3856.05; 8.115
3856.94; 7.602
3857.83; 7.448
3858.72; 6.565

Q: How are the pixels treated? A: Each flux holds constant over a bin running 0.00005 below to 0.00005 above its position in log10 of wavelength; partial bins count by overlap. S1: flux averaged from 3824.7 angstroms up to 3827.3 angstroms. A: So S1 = 5.99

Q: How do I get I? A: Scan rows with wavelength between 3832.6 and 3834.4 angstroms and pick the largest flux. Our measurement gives 5.839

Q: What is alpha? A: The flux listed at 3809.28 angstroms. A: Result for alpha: 8.278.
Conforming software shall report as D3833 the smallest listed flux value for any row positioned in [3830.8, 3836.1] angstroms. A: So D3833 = 4.531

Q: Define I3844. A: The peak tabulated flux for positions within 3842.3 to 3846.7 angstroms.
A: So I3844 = 8.851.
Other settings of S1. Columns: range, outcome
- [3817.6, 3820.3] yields 7.22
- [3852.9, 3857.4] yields 8.05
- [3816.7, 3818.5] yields 8.63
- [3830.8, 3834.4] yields 5.11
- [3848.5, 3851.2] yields 7.36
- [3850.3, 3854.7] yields 8.42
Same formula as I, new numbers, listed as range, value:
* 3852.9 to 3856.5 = 9.918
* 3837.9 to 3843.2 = 8.369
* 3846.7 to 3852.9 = 10.42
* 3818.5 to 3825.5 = 8.182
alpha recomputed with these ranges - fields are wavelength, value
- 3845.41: 7.326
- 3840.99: 7.162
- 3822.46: 7.352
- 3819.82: 6.273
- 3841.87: 7.644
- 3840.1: 6.912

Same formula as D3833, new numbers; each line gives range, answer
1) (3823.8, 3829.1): 5.297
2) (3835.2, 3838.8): 3.963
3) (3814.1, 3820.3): 5.503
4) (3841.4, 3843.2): 7.644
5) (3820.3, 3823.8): 5.816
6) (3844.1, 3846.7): 6.897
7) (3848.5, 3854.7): 6.793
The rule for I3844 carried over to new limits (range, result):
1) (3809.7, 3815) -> 9.608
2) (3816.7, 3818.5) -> 9.013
